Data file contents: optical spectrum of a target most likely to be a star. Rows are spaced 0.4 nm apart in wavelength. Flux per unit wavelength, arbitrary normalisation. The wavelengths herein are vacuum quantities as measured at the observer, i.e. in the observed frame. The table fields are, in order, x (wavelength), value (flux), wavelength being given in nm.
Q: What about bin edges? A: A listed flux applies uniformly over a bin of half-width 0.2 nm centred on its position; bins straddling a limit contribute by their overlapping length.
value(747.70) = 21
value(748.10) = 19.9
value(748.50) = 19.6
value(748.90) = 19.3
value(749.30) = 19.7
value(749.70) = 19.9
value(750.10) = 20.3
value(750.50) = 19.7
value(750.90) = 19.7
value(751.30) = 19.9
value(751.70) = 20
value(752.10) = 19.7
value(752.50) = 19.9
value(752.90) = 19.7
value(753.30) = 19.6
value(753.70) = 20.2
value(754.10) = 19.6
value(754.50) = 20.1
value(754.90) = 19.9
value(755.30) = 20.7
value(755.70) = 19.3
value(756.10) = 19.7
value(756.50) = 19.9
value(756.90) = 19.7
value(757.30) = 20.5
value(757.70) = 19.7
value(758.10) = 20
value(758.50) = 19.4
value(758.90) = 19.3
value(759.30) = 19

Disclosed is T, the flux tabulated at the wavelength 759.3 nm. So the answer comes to 19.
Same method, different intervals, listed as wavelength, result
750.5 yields 19.7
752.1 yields 19.7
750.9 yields 19.7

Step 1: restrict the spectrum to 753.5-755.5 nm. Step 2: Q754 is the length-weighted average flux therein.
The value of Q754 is 20.1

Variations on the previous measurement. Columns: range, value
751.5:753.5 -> 19.8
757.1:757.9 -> 20.1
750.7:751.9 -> 19.9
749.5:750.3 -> 20.1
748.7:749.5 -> 19.5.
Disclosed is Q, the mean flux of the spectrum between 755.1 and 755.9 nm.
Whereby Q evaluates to 20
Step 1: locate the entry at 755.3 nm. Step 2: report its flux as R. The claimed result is 20.7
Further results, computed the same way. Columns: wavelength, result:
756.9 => 19.7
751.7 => 20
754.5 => 20.1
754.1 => 19.6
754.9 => 19.9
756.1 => 19.7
